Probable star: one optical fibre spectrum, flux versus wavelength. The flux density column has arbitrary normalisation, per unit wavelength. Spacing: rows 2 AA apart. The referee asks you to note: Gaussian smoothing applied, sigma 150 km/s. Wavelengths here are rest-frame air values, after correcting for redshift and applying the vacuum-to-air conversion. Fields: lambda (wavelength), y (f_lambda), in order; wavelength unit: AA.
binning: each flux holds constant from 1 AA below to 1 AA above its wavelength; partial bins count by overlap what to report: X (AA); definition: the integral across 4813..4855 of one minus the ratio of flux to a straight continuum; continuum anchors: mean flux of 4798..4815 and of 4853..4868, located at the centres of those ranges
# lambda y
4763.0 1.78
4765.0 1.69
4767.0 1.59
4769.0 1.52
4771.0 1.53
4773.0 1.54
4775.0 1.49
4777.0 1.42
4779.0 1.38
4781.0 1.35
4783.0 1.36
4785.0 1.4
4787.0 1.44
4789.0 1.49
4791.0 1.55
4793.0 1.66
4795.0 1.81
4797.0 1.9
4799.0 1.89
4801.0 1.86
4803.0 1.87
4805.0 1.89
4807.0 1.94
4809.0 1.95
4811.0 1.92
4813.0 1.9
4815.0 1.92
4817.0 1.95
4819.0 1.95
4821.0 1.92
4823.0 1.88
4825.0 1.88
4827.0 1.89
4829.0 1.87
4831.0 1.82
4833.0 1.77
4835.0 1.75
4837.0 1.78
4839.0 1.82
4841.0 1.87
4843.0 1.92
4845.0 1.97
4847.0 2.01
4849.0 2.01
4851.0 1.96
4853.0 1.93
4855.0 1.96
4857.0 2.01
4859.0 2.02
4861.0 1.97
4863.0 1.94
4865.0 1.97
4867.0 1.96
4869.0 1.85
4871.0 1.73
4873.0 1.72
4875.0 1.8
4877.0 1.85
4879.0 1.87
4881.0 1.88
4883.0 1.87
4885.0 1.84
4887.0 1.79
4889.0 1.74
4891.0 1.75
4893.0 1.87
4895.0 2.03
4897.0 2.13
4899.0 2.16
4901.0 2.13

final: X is 0.9 AA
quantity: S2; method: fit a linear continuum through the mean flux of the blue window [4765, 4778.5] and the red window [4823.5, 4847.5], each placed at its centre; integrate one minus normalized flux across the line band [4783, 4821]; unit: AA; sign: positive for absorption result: -2.2 AA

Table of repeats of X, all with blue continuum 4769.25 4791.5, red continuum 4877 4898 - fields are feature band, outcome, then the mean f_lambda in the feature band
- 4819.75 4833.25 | -1.9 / 1.87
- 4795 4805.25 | -2.3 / 1.87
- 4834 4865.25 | -3.7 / 1.93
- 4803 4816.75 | -3.1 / 1.92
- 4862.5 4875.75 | -0.4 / 1.85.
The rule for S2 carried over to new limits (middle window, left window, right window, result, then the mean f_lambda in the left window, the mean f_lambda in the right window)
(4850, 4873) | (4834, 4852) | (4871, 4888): -0.83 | 1.9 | 1.82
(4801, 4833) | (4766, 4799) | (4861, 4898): -4.70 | 1.54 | 1.87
